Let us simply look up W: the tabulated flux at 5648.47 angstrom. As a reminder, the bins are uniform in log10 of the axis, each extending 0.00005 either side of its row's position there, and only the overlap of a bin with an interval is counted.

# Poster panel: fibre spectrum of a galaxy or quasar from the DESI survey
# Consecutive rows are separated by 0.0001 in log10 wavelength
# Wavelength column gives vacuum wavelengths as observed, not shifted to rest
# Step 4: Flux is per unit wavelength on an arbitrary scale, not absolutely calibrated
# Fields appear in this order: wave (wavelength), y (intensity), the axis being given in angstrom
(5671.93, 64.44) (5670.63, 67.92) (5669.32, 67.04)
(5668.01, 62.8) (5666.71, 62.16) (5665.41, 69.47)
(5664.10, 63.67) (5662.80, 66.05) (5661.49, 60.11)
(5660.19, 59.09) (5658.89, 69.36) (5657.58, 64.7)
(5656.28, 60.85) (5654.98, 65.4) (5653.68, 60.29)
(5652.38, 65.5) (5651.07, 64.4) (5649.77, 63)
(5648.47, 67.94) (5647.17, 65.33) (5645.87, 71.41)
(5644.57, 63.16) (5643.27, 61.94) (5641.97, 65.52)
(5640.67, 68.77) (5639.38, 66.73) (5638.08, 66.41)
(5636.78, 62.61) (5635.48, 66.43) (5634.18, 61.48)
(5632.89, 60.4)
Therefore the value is 67.94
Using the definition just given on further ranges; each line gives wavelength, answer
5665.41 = 69.47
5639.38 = 66.73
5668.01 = 62.8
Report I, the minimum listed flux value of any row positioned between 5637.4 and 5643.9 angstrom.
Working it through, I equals 61.94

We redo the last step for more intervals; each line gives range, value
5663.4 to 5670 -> 62.16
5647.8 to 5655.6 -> 60.29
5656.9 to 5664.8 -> 59.09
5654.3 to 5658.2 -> 60.85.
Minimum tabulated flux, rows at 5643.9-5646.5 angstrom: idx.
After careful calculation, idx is 63.16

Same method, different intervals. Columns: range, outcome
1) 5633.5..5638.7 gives 61.48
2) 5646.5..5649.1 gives 65.33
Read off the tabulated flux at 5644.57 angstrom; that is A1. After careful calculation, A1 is 63.16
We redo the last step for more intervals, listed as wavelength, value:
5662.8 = 66.05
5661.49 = 60.11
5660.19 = 59.09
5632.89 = 60.4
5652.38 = 65.5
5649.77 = 63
